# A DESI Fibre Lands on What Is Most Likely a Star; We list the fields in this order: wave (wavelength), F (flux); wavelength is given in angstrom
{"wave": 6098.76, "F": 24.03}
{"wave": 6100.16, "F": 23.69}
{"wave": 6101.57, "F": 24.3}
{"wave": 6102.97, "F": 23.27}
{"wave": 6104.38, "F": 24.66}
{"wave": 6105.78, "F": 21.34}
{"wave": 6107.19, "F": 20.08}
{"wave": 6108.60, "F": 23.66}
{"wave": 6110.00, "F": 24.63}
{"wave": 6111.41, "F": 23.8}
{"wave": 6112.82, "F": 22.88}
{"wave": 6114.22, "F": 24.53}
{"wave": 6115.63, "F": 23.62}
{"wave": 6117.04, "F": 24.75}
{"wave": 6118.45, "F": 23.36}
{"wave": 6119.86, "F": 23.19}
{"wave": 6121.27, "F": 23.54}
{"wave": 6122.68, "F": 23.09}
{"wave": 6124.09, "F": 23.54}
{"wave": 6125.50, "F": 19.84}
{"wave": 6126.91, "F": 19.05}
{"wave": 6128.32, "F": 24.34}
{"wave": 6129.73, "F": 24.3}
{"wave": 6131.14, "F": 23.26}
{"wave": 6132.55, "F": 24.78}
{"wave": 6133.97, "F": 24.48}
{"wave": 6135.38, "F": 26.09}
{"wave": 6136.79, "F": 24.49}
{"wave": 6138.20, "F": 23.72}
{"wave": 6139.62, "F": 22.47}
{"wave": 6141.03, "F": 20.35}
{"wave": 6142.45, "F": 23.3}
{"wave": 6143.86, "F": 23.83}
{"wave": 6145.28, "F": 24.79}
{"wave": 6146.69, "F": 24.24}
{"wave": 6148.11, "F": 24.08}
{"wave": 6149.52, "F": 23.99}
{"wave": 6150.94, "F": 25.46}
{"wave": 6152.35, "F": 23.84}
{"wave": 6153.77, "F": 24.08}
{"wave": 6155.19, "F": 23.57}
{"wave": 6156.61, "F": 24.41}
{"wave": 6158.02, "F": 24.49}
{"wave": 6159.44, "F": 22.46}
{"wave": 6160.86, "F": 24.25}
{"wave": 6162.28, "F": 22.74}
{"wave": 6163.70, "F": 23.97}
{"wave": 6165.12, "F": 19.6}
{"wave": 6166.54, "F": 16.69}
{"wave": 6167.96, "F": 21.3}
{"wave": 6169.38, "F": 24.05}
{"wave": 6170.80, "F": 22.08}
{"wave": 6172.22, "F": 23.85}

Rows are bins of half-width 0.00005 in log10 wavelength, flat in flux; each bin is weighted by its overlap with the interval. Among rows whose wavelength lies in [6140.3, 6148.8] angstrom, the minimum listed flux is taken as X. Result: 20.35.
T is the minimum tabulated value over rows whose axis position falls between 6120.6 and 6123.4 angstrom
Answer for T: 23.09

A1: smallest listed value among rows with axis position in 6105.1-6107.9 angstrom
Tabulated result 20.08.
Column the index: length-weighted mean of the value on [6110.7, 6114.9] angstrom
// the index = 23.7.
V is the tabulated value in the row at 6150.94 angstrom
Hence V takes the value 25.46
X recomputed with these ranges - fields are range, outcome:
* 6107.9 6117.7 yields 22.88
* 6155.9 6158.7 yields 24.41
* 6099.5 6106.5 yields 21.34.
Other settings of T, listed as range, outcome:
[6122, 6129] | 19.05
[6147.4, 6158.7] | 23.57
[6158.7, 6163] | 22.46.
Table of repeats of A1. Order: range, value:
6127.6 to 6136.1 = 23.26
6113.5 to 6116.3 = 23.62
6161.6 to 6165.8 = 19.6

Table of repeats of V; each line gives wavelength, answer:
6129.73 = 24.3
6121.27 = 23.54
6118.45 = 23.36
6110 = 24.63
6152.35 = 23.84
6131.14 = 23.26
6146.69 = 24.24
